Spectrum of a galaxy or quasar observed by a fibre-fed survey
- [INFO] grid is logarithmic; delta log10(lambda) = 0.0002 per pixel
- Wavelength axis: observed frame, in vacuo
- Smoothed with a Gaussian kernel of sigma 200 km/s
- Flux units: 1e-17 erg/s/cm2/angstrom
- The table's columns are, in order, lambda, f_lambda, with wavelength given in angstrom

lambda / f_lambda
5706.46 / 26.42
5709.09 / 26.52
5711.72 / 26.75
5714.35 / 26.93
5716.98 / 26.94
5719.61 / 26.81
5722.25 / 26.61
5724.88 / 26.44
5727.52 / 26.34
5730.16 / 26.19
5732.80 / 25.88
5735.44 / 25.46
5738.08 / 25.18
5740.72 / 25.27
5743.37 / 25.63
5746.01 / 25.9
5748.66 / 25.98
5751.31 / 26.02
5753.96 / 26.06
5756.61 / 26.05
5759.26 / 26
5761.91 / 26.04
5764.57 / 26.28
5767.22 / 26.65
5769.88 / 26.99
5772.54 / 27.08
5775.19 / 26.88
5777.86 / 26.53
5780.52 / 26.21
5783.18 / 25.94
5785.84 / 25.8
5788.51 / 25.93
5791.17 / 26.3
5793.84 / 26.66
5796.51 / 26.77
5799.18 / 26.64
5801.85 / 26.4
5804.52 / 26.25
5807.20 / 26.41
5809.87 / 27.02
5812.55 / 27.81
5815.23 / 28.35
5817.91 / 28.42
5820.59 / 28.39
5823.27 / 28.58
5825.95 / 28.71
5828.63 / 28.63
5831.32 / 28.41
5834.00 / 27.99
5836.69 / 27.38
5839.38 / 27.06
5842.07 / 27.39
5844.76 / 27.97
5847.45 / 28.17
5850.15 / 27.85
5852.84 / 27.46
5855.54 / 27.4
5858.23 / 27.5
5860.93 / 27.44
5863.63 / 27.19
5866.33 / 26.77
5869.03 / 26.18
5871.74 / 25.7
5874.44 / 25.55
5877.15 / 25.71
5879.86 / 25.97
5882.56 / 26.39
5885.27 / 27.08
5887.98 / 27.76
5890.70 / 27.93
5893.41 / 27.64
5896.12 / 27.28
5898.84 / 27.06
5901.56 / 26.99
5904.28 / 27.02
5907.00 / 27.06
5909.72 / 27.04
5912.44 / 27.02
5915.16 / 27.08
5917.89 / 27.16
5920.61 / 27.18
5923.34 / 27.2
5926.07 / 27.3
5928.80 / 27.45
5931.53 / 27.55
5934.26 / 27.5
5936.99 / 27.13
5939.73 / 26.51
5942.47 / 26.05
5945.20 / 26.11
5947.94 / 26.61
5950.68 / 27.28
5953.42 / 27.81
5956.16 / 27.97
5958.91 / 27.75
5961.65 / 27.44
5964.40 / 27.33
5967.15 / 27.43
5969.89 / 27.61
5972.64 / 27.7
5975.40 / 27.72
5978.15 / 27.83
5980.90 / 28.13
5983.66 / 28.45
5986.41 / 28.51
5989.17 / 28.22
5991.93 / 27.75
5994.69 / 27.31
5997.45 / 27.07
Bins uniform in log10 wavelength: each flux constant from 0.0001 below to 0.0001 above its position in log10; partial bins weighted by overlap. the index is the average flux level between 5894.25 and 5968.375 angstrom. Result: 27.2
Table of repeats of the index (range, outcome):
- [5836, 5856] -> 27.6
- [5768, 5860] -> 27.3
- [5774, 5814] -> 26.5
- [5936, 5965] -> 27.1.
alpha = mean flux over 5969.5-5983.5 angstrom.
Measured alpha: 27.9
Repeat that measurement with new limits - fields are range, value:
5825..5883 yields 27.2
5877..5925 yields 27.1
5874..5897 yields 26.9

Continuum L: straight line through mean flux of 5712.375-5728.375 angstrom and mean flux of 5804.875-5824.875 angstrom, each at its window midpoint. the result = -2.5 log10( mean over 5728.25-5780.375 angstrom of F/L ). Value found 0.04 mag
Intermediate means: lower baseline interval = 26.7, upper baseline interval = 27.8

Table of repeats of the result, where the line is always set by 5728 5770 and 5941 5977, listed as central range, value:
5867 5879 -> 0.04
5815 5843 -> -0.07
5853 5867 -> -0.03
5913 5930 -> -0.01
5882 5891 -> -0.02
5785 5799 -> 0.00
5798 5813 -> -0.02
